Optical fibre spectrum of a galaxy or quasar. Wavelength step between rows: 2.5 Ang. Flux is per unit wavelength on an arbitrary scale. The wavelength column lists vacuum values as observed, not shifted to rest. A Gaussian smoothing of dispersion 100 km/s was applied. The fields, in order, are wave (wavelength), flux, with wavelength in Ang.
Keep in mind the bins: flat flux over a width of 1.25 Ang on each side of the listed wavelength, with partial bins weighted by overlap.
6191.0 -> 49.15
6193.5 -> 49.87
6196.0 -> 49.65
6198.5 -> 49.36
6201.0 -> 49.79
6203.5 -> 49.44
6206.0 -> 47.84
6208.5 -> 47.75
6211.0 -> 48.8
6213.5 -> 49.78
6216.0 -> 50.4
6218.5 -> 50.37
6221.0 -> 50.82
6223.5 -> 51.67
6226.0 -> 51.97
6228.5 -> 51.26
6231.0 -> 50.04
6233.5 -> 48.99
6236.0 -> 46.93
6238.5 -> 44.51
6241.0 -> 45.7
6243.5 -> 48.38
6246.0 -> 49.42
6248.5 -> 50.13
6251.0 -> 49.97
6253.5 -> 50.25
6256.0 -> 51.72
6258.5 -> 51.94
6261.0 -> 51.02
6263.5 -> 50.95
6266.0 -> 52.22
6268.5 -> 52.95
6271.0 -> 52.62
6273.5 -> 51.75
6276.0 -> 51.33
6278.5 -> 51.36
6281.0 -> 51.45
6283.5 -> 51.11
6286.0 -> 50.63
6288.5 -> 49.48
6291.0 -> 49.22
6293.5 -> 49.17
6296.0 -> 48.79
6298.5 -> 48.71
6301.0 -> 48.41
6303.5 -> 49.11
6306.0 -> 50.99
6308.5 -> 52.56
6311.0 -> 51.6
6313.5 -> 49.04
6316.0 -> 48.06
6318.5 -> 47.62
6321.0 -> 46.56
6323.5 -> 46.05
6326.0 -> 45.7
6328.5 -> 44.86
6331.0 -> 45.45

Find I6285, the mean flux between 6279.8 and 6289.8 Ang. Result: 50.7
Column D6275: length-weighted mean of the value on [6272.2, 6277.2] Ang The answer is 51.6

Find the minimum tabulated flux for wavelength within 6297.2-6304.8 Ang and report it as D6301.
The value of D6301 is 48.41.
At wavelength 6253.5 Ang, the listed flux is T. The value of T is 50.25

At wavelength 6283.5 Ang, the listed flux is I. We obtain 51.11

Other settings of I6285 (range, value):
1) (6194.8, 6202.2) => 49.6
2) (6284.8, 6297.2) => 49.5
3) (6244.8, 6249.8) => 49.8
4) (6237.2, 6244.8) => 46.2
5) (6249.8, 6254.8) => 50.1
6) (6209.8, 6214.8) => 49.3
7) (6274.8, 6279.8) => 51.3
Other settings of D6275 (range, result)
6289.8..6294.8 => 49.2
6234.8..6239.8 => 45.7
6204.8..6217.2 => 48.9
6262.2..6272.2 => 52.2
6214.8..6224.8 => 50.8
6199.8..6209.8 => 48.7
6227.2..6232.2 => 50.7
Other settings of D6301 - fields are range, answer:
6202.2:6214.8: 47.75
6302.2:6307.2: 49.11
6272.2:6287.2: 50.63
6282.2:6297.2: 48.79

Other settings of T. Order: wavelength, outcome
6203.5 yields 49.44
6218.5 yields 50.37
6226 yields 51.97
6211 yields 48.8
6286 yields 50.63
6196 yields 49.65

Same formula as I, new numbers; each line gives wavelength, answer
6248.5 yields 50.13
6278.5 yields 51.36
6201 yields 49.79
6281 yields 51.45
